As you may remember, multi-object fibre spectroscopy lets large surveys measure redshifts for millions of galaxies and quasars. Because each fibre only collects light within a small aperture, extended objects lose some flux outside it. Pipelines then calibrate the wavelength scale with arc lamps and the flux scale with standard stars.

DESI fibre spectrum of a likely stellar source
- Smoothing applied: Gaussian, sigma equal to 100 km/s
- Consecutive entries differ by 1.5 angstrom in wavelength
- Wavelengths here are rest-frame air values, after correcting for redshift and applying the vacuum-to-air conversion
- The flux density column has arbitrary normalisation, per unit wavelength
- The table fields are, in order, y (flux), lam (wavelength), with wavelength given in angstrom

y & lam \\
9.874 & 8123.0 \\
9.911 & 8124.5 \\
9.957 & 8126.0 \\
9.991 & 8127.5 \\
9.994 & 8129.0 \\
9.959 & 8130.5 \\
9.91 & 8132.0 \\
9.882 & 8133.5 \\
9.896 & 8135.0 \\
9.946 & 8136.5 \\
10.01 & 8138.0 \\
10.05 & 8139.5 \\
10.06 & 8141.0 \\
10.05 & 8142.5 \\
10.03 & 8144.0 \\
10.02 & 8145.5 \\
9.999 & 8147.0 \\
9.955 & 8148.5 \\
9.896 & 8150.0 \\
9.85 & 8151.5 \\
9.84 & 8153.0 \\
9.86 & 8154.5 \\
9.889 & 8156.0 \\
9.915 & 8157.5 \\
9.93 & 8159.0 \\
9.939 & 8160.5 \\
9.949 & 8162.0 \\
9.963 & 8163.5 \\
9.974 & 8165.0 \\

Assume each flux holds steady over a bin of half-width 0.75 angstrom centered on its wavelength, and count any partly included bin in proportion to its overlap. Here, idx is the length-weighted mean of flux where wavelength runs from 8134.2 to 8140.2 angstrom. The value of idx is 9.97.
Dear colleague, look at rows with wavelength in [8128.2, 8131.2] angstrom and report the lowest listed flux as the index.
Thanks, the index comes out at 9.959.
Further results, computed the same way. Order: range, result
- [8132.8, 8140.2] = 9.882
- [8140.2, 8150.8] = 9.896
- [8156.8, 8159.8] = 9.915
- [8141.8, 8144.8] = 10.03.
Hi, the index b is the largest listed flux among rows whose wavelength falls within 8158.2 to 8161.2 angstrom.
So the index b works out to 9.939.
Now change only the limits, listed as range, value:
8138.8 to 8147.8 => 10.06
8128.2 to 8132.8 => 9.994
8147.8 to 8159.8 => 9.955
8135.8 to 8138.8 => 10.01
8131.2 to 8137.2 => 9.946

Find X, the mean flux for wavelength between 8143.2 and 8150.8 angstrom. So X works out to 9.98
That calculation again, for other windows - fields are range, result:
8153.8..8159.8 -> 9.9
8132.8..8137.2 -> 9.91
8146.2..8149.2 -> 9.98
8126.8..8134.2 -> 9.95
